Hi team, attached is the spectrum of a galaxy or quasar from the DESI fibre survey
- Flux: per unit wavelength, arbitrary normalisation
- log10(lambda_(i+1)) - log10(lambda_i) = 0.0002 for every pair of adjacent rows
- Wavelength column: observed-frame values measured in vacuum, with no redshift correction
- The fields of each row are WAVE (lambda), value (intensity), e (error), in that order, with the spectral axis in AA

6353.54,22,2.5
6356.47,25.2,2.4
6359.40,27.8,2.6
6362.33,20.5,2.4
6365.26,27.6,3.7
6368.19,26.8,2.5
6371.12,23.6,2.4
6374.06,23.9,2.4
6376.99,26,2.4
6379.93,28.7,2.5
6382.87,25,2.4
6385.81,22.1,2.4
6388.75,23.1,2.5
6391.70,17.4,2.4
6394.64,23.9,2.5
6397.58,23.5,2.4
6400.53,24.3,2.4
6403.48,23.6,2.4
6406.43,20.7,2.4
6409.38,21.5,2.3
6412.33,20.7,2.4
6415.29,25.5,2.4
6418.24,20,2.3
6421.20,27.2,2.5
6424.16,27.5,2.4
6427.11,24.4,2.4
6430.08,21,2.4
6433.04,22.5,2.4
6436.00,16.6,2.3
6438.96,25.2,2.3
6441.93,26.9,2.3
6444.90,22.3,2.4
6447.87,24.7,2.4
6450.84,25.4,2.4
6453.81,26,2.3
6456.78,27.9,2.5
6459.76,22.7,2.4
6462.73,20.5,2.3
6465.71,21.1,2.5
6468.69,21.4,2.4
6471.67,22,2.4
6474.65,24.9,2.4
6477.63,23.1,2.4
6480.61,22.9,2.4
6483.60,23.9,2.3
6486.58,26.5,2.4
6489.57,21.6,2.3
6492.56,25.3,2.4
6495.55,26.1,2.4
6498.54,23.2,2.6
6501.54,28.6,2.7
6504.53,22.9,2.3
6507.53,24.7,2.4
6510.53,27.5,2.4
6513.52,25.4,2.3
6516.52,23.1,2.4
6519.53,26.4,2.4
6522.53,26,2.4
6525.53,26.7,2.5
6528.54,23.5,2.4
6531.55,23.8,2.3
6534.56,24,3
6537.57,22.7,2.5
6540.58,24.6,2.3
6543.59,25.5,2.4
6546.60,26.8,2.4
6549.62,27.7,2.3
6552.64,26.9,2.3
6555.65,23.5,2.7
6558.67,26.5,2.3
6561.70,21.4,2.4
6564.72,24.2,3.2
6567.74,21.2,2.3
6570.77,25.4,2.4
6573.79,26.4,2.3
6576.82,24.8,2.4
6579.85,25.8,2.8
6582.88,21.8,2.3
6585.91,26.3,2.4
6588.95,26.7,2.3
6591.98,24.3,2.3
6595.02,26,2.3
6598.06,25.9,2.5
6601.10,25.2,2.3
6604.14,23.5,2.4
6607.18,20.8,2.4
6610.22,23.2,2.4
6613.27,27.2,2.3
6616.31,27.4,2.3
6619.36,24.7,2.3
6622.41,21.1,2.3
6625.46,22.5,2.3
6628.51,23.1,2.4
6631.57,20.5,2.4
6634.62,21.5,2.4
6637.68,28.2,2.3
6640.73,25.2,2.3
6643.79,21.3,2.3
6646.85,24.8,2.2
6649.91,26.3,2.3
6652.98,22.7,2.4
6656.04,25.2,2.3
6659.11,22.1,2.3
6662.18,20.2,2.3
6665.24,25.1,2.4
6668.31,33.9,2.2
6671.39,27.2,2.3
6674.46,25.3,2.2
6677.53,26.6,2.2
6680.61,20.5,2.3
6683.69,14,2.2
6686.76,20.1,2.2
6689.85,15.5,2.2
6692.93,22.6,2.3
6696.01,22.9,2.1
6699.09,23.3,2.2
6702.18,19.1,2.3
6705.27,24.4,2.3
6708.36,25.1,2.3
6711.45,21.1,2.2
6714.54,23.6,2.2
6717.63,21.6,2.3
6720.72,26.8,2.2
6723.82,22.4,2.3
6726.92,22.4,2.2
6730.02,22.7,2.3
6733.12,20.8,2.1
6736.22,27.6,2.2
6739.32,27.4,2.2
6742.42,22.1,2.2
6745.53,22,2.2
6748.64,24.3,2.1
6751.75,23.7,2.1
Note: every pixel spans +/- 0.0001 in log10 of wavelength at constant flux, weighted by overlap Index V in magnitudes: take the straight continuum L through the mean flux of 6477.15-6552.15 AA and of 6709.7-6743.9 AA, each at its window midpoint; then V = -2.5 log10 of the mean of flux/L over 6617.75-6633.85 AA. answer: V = 0.09 mag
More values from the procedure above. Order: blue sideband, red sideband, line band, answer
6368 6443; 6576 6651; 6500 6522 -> -0.07 mag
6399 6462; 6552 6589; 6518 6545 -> -0.02 mag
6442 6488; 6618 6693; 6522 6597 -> -0.06 mag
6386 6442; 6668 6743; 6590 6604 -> -0.10 mag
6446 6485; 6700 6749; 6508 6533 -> -0.08 mag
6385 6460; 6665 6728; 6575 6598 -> -0.09 mag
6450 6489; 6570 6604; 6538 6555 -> -0.05 mag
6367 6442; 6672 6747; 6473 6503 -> -0.06 mag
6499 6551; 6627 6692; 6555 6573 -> 0.04 mag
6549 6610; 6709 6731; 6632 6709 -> 0.02 mag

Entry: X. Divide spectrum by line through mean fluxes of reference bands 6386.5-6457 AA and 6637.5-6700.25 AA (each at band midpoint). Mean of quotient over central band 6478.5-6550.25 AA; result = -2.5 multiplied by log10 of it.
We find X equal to -0.07 mag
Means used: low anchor 23.3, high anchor 23.4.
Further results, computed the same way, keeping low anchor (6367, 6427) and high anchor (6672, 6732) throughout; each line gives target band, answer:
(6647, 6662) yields -0.06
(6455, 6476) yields 0.02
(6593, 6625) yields -0.08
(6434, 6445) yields 0.03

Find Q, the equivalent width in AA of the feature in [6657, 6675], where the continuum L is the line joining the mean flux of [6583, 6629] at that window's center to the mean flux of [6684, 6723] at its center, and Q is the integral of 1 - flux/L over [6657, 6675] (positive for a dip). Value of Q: -2.2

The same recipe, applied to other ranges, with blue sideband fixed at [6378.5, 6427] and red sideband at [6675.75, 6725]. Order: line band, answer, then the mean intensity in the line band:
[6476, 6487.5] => -0.5 AA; 24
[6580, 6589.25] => -1.0 AA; 24.8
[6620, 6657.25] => -2.3 AA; 23.5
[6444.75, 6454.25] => -0.6 AA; 24.8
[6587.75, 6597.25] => -1.4 AA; 25.6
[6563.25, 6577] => -1.1 AA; 24.4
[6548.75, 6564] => -1.6 AA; 25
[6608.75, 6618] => -1.5 AA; 25.9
